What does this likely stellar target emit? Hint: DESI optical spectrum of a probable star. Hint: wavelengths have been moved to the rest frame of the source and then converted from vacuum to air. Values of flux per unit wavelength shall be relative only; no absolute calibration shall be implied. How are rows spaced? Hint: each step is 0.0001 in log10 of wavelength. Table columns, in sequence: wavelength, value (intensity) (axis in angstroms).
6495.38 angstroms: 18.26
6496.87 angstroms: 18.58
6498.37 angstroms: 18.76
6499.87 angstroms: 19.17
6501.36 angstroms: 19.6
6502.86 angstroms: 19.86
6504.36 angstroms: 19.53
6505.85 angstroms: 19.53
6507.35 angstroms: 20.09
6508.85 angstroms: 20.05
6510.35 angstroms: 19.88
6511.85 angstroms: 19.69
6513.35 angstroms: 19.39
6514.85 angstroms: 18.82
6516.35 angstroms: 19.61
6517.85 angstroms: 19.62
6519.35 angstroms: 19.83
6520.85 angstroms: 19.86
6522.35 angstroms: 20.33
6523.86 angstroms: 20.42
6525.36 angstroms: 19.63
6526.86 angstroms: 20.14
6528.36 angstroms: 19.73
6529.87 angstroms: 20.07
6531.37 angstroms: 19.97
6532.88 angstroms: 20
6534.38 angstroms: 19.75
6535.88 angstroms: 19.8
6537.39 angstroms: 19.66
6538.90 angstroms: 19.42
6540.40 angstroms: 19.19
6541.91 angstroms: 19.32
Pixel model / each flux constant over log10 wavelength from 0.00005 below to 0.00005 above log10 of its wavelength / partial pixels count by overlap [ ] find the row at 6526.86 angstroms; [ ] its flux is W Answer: 20.14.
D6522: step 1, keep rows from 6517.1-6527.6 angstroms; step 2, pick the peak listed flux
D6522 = 20.42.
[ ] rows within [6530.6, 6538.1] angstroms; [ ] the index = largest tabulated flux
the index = 20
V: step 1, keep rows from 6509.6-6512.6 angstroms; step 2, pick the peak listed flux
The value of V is 19.88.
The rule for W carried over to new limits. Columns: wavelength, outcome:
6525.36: 19.63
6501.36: 19.6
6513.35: 19.39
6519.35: 19.83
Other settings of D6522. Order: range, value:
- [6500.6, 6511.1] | 20.09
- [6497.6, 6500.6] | 19.17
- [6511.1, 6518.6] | 19.69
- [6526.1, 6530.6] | 20.14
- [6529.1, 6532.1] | 20.07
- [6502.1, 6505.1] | 19.86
